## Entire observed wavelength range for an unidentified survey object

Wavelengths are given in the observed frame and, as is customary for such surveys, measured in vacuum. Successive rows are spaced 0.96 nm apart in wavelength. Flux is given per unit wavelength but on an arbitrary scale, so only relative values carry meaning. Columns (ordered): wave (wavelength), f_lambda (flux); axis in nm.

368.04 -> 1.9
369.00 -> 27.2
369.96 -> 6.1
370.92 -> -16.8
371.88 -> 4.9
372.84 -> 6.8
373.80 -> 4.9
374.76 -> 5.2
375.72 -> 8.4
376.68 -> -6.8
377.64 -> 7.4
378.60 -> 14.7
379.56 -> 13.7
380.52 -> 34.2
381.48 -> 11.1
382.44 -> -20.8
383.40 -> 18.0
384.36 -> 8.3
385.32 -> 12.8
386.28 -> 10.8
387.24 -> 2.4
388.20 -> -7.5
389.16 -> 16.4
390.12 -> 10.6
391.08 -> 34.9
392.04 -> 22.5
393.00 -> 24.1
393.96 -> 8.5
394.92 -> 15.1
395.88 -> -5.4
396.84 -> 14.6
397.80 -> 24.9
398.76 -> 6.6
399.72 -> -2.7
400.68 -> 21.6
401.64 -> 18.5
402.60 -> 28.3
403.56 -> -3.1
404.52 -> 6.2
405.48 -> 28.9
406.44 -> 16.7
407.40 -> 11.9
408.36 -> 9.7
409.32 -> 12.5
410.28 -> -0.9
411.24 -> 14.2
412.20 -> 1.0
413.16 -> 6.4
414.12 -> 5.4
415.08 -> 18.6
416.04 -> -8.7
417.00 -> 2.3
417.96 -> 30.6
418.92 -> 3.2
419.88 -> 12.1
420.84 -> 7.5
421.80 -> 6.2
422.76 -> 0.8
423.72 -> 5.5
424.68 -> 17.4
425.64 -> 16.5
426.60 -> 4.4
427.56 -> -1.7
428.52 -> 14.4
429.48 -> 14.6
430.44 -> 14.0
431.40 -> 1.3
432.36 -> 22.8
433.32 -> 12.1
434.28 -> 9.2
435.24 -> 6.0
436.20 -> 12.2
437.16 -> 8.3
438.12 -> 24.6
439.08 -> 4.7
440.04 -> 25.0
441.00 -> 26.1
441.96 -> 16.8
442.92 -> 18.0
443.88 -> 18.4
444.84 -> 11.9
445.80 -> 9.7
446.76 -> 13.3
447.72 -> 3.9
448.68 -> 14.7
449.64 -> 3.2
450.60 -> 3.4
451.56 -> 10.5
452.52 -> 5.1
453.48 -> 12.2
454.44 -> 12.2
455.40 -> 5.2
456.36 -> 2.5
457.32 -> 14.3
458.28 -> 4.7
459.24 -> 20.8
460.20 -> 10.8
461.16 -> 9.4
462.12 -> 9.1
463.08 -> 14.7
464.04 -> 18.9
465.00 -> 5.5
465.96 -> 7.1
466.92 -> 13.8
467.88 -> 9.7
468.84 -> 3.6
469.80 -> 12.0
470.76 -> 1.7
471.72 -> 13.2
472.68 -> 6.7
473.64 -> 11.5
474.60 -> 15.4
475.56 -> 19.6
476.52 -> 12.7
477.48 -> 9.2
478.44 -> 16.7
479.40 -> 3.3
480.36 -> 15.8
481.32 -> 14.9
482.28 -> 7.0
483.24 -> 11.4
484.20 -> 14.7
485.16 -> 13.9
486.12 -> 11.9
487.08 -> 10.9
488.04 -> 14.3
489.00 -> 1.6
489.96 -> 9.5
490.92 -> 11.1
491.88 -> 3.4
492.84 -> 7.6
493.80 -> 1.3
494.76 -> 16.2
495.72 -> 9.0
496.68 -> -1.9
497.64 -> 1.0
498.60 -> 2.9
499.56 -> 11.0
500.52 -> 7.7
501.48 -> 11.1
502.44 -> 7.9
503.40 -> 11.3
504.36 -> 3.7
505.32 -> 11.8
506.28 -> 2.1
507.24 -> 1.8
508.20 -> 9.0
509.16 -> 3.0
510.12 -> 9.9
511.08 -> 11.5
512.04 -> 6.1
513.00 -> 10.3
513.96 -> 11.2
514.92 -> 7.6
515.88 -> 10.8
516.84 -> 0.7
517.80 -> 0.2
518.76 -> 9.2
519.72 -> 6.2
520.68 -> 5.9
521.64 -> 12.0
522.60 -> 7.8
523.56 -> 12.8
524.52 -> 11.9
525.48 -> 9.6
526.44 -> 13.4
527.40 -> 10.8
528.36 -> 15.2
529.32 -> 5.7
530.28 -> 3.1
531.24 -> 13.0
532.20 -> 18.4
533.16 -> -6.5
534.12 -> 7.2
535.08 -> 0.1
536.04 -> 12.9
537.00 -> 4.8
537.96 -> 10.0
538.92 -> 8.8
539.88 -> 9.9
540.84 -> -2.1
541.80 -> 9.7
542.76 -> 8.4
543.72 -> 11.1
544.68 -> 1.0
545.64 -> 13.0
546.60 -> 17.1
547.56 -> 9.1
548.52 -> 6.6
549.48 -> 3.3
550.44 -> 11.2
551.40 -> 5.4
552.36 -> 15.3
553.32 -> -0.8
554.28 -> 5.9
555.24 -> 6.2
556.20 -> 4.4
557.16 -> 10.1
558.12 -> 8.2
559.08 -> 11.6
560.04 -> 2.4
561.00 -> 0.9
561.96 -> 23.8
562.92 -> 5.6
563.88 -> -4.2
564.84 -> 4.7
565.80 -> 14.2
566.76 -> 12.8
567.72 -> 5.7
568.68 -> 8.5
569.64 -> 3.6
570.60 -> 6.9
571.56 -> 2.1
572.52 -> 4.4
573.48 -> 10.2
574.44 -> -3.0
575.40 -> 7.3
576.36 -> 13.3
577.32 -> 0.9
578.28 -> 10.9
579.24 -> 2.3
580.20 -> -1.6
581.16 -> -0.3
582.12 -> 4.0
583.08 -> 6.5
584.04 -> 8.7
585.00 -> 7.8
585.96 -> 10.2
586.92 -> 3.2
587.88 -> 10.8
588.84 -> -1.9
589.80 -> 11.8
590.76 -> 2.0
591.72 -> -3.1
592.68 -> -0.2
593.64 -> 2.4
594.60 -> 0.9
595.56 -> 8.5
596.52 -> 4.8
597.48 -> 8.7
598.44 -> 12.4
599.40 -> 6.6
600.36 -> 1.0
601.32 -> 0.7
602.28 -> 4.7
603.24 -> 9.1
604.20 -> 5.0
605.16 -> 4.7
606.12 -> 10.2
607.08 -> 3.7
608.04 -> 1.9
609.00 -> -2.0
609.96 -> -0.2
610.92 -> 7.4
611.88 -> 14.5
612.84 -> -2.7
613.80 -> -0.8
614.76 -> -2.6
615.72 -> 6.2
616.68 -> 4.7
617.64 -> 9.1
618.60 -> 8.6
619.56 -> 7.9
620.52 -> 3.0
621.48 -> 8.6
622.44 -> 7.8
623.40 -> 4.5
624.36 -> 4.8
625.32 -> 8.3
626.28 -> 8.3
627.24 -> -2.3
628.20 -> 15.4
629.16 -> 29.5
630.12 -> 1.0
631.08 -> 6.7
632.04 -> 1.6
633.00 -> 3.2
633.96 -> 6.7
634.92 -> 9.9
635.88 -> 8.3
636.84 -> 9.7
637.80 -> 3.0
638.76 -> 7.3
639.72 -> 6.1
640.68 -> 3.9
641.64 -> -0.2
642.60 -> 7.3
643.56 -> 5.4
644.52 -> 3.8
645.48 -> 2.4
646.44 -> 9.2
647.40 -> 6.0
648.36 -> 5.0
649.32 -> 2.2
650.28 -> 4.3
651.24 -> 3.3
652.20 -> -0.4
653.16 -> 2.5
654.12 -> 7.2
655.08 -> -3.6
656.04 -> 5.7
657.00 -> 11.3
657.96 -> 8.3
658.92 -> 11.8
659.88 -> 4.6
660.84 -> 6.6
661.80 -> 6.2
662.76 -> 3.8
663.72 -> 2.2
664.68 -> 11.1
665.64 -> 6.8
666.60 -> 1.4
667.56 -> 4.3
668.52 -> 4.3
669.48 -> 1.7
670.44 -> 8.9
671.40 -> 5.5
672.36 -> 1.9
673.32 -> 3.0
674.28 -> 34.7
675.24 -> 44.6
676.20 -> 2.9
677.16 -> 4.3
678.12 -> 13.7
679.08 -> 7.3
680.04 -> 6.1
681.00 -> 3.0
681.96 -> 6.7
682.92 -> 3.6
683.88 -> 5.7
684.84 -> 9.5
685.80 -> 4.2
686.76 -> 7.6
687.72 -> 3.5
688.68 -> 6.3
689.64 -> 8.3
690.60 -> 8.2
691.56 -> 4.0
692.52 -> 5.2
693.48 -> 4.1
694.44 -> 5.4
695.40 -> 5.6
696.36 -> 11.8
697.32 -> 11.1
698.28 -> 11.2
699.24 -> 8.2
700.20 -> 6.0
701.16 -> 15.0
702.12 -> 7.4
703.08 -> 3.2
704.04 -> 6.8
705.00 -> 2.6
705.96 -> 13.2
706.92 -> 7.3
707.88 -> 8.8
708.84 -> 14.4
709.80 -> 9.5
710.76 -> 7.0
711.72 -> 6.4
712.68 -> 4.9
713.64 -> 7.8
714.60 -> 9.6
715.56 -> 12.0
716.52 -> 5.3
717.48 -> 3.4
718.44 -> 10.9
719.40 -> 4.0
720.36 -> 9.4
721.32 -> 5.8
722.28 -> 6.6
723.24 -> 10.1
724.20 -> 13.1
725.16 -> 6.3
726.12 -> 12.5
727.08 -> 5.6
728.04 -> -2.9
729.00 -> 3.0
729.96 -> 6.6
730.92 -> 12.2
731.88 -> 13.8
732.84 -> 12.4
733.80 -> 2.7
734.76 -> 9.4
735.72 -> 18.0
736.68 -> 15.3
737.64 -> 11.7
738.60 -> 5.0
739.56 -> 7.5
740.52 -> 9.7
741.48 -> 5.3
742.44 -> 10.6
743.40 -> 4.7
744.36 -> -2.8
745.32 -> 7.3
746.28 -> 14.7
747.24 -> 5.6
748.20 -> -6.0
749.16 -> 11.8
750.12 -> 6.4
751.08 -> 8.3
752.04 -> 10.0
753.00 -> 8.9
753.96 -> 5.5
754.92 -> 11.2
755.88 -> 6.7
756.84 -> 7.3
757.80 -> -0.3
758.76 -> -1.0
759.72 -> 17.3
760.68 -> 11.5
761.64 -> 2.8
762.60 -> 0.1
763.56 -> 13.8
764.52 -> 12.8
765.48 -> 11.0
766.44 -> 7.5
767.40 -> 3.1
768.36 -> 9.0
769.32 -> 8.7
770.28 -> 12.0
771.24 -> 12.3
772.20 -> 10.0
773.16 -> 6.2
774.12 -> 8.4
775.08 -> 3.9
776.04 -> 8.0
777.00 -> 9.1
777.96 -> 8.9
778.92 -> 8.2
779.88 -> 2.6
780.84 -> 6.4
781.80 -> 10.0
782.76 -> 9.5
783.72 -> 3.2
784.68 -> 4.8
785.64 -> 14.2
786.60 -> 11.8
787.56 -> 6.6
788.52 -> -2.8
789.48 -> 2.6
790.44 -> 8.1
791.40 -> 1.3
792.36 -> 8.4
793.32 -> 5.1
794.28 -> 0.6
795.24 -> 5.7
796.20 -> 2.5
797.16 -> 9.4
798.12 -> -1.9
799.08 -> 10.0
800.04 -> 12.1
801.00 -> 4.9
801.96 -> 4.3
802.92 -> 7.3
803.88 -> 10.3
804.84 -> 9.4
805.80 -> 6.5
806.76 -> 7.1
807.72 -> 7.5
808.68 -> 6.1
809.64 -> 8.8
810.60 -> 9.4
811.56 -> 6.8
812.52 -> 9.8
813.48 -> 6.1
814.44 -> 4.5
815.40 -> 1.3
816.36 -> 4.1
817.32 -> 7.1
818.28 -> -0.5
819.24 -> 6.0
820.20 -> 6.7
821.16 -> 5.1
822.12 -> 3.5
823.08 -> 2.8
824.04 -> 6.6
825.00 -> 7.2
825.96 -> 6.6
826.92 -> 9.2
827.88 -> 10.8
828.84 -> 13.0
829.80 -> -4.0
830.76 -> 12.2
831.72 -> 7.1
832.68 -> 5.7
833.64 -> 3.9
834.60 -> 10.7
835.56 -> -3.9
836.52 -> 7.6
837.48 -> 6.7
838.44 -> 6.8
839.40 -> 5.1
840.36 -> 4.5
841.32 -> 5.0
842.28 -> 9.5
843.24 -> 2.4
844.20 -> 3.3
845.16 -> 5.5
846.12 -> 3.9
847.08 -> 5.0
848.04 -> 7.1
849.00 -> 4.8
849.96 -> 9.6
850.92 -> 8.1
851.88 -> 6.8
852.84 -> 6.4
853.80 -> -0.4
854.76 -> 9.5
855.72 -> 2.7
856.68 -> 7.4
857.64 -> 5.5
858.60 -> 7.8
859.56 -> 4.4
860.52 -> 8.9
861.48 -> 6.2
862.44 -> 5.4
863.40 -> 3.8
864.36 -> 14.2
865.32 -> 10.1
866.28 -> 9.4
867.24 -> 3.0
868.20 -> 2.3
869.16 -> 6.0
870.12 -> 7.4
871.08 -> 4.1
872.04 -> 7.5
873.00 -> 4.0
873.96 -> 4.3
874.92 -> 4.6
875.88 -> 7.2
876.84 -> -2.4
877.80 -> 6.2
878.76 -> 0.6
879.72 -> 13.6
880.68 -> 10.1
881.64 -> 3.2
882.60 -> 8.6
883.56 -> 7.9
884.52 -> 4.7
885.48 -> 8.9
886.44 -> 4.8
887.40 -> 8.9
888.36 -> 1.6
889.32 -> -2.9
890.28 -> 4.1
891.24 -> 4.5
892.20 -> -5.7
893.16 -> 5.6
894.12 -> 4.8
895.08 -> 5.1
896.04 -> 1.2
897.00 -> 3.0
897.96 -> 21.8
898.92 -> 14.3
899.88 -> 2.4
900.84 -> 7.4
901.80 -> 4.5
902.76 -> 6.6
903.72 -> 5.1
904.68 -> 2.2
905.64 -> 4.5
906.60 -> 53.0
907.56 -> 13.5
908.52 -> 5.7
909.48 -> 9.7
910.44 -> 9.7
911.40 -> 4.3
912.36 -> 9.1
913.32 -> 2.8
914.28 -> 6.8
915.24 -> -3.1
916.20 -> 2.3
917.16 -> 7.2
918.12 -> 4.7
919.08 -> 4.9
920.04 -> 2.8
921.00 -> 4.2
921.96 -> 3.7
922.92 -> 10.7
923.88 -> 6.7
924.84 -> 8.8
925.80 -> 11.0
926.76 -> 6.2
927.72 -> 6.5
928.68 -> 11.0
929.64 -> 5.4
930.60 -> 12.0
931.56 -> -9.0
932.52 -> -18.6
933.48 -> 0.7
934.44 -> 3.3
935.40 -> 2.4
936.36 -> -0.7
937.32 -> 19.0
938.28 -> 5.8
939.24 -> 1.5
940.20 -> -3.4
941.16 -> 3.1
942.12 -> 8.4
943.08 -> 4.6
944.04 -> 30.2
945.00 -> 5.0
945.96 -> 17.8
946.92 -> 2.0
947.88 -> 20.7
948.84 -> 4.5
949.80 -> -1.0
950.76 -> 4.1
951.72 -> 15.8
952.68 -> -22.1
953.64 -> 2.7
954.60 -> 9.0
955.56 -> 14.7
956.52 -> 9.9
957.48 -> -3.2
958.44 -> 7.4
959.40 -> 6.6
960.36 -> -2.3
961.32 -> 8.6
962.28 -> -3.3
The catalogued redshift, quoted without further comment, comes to 0.810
